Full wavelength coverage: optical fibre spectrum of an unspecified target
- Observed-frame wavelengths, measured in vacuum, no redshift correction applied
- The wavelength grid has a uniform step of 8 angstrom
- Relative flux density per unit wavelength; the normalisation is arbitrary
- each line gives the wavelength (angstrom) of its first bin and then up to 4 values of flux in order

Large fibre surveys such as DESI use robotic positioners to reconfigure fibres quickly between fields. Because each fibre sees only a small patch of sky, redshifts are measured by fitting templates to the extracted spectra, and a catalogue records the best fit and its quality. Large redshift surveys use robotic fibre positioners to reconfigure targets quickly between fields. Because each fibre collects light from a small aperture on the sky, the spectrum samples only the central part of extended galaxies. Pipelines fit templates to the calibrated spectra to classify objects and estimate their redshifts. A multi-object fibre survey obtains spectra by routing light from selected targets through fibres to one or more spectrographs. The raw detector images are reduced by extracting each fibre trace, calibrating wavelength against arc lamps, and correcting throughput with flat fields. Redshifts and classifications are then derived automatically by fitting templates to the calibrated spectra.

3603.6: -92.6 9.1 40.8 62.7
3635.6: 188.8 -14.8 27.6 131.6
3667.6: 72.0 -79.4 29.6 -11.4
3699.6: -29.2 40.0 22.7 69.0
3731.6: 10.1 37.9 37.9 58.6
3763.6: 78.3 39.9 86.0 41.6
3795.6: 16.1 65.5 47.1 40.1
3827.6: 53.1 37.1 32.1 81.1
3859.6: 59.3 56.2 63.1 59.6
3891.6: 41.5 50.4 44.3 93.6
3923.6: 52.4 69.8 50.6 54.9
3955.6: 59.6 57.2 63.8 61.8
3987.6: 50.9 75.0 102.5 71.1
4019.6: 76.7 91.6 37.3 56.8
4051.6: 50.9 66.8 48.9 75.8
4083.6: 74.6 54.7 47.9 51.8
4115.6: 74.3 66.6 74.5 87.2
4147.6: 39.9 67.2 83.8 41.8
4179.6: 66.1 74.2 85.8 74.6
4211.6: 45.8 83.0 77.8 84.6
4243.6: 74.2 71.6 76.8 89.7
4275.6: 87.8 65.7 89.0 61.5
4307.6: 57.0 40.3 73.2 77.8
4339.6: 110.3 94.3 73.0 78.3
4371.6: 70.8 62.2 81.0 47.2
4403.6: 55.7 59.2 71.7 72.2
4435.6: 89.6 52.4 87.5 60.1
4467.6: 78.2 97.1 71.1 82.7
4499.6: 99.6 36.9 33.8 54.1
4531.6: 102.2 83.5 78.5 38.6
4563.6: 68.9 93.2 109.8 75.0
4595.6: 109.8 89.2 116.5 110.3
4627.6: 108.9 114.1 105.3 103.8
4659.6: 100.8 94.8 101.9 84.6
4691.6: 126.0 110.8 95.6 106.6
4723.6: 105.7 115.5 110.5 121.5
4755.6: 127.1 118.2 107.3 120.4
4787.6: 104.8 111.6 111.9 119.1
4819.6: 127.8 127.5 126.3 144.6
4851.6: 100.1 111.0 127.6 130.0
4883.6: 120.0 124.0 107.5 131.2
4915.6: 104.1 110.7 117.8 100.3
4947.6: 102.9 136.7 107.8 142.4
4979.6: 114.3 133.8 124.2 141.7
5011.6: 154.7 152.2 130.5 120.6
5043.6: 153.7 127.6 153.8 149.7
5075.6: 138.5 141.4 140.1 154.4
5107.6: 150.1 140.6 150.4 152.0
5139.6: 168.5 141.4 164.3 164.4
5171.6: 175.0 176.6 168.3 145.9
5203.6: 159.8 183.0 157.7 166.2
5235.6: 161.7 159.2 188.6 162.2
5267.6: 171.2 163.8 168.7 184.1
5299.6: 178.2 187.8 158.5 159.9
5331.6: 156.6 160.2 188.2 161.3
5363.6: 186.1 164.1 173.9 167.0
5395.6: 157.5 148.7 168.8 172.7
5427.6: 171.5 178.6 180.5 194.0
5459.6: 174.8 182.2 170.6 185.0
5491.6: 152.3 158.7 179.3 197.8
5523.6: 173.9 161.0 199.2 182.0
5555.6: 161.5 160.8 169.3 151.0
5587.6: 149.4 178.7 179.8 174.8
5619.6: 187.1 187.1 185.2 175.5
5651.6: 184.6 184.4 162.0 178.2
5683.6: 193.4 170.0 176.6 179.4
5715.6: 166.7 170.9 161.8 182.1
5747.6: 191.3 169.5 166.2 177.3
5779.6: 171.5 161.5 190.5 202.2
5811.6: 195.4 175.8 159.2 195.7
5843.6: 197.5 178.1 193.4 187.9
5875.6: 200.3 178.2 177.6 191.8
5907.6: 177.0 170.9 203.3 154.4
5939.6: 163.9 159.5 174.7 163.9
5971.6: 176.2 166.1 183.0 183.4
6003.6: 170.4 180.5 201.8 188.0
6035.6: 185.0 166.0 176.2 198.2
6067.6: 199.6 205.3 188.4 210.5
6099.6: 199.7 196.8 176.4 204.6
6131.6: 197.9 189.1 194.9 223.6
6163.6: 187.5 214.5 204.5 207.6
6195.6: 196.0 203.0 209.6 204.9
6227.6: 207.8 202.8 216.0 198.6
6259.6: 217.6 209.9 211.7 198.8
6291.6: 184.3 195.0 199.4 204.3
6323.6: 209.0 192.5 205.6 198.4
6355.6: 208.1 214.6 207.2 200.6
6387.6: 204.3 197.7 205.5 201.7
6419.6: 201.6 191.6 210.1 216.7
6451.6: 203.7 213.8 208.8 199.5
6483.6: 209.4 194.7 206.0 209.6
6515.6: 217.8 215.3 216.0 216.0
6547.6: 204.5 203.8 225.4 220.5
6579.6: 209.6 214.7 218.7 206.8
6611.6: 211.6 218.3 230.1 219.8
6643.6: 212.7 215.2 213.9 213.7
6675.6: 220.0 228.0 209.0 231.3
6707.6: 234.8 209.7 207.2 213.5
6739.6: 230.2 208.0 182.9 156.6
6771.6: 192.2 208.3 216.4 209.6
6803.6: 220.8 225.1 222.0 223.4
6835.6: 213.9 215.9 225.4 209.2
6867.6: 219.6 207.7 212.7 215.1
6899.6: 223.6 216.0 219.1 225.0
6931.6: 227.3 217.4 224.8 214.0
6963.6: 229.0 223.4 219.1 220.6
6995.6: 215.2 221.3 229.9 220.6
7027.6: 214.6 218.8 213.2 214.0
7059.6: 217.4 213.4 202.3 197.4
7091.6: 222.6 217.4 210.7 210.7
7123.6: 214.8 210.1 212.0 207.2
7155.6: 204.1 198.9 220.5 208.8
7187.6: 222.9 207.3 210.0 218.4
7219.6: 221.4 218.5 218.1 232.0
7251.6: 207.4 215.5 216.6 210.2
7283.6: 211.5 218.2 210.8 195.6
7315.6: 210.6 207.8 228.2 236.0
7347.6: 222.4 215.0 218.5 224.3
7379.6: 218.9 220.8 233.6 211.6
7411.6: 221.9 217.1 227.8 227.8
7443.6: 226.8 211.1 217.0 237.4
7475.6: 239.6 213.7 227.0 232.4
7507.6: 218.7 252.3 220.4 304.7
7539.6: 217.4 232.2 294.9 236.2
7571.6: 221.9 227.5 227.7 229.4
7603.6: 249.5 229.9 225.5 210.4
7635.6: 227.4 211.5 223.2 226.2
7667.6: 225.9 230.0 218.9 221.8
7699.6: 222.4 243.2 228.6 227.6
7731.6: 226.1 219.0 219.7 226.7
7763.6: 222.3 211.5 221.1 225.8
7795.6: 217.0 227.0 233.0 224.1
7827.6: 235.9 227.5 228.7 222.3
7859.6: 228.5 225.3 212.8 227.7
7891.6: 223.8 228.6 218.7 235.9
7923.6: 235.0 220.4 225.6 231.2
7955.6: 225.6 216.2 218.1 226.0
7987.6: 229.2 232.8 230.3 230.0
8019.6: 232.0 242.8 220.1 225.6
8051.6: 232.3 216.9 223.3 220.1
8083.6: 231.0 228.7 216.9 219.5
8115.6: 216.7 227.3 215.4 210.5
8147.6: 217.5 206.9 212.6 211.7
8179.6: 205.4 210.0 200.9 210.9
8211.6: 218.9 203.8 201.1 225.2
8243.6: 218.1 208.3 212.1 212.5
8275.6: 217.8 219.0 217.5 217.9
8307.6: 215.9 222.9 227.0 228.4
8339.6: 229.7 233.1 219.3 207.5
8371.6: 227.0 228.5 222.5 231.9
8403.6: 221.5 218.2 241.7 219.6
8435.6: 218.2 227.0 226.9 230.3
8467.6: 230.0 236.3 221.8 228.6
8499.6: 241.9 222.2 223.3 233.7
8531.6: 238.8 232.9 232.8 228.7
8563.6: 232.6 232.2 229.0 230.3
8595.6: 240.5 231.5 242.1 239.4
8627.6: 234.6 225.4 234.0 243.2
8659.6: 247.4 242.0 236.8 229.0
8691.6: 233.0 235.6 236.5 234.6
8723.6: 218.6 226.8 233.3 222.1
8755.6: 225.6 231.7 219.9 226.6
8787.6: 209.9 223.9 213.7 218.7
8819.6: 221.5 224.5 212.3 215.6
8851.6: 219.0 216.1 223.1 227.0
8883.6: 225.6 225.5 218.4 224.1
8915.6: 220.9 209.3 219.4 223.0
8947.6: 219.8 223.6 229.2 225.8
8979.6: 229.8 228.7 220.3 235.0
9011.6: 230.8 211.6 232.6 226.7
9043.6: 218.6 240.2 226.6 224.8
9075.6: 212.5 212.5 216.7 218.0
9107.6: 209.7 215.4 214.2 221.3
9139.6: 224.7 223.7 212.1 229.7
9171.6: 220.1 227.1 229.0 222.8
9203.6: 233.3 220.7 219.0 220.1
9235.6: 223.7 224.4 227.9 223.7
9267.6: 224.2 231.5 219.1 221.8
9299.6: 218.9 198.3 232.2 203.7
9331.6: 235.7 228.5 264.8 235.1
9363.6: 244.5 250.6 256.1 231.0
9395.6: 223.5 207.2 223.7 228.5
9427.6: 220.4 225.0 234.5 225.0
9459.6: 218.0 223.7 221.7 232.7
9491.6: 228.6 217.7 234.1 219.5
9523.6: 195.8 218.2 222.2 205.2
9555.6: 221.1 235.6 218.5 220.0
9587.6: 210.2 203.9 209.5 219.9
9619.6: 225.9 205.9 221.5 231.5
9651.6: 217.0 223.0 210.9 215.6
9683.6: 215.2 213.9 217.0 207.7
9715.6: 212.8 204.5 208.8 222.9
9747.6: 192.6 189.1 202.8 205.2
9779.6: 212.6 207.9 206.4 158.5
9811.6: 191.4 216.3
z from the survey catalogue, 0.15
